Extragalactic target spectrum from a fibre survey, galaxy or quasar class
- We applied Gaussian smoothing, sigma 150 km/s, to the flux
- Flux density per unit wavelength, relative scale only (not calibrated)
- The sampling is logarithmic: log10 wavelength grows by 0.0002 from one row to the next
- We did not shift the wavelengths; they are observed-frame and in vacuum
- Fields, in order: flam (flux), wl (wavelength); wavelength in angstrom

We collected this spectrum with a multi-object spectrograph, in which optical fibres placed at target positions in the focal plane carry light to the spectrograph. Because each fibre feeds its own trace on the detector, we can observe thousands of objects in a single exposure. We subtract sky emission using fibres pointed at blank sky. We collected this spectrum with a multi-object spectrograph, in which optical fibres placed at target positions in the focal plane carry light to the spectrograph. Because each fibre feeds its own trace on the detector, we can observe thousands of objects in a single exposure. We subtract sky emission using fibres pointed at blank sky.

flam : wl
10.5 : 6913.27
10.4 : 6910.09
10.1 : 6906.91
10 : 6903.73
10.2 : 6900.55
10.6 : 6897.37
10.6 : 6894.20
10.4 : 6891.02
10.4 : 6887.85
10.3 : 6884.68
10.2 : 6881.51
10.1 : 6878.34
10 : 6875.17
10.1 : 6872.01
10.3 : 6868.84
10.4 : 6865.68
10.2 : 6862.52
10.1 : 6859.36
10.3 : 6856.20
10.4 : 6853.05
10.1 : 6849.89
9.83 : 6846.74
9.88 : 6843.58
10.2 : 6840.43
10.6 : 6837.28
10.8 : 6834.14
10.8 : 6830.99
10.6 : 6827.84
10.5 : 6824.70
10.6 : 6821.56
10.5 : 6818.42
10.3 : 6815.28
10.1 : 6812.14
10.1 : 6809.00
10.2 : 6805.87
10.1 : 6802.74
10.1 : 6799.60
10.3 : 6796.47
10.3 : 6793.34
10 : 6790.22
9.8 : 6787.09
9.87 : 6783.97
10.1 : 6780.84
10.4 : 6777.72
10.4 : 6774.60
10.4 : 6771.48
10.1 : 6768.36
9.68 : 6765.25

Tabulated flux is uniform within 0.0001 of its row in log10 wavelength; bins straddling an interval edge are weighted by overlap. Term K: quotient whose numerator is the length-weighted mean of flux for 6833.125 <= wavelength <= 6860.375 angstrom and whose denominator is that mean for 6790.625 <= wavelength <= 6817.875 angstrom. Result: 1.00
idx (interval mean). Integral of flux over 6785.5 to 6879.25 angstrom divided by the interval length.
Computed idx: 10.3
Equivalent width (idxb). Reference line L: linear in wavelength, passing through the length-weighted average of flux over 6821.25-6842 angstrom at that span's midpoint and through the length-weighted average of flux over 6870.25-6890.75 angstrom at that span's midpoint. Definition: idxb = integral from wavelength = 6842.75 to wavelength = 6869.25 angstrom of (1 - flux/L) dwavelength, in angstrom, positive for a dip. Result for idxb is 0.6 angstrom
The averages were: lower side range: 10.6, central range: 10.2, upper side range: 10.2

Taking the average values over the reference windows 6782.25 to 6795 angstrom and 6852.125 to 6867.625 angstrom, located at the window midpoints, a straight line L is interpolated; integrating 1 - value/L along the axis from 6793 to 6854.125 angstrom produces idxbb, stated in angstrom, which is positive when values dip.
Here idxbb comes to -1.1 angstrom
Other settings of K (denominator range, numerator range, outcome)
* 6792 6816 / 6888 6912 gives 1.02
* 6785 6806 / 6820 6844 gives 1.04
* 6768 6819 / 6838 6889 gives 1.00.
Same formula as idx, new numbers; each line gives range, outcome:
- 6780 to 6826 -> 10.2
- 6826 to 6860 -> 10.3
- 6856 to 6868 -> 10.2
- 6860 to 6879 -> 10.2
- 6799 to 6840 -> 10.4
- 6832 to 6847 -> 10.3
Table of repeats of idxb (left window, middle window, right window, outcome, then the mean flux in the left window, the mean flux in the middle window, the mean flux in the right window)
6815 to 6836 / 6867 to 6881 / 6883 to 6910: 0.38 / 10.6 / 10.1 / 10.3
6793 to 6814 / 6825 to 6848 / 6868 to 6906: -0.45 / 10.2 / 10.4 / 10.3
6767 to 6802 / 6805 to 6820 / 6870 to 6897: -0.07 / 10.2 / 10.2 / 10.3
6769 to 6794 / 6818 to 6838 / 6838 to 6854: -1.05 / 10.2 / 10.6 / 10.1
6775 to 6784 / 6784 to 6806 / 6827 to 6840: 0.51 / 10.2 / 10.1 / 10.7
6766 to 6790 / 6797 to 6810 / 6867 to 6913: 0.03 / 10.1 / 10.1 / 10.3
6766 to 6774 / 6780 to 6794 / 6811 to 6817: 0.30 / 10.2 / 9.99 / 10.2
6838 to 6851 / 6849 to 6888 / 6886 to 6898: 0.17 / 10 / 10.2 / 10.5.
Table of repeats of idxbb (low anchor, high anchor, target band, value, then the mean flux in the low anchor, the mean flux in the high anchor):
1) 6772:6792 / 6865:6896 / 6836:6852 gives 0.2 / 10.1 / 10.3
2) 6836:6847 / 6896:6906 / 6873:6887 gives 0.1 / 10.1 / 10.2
